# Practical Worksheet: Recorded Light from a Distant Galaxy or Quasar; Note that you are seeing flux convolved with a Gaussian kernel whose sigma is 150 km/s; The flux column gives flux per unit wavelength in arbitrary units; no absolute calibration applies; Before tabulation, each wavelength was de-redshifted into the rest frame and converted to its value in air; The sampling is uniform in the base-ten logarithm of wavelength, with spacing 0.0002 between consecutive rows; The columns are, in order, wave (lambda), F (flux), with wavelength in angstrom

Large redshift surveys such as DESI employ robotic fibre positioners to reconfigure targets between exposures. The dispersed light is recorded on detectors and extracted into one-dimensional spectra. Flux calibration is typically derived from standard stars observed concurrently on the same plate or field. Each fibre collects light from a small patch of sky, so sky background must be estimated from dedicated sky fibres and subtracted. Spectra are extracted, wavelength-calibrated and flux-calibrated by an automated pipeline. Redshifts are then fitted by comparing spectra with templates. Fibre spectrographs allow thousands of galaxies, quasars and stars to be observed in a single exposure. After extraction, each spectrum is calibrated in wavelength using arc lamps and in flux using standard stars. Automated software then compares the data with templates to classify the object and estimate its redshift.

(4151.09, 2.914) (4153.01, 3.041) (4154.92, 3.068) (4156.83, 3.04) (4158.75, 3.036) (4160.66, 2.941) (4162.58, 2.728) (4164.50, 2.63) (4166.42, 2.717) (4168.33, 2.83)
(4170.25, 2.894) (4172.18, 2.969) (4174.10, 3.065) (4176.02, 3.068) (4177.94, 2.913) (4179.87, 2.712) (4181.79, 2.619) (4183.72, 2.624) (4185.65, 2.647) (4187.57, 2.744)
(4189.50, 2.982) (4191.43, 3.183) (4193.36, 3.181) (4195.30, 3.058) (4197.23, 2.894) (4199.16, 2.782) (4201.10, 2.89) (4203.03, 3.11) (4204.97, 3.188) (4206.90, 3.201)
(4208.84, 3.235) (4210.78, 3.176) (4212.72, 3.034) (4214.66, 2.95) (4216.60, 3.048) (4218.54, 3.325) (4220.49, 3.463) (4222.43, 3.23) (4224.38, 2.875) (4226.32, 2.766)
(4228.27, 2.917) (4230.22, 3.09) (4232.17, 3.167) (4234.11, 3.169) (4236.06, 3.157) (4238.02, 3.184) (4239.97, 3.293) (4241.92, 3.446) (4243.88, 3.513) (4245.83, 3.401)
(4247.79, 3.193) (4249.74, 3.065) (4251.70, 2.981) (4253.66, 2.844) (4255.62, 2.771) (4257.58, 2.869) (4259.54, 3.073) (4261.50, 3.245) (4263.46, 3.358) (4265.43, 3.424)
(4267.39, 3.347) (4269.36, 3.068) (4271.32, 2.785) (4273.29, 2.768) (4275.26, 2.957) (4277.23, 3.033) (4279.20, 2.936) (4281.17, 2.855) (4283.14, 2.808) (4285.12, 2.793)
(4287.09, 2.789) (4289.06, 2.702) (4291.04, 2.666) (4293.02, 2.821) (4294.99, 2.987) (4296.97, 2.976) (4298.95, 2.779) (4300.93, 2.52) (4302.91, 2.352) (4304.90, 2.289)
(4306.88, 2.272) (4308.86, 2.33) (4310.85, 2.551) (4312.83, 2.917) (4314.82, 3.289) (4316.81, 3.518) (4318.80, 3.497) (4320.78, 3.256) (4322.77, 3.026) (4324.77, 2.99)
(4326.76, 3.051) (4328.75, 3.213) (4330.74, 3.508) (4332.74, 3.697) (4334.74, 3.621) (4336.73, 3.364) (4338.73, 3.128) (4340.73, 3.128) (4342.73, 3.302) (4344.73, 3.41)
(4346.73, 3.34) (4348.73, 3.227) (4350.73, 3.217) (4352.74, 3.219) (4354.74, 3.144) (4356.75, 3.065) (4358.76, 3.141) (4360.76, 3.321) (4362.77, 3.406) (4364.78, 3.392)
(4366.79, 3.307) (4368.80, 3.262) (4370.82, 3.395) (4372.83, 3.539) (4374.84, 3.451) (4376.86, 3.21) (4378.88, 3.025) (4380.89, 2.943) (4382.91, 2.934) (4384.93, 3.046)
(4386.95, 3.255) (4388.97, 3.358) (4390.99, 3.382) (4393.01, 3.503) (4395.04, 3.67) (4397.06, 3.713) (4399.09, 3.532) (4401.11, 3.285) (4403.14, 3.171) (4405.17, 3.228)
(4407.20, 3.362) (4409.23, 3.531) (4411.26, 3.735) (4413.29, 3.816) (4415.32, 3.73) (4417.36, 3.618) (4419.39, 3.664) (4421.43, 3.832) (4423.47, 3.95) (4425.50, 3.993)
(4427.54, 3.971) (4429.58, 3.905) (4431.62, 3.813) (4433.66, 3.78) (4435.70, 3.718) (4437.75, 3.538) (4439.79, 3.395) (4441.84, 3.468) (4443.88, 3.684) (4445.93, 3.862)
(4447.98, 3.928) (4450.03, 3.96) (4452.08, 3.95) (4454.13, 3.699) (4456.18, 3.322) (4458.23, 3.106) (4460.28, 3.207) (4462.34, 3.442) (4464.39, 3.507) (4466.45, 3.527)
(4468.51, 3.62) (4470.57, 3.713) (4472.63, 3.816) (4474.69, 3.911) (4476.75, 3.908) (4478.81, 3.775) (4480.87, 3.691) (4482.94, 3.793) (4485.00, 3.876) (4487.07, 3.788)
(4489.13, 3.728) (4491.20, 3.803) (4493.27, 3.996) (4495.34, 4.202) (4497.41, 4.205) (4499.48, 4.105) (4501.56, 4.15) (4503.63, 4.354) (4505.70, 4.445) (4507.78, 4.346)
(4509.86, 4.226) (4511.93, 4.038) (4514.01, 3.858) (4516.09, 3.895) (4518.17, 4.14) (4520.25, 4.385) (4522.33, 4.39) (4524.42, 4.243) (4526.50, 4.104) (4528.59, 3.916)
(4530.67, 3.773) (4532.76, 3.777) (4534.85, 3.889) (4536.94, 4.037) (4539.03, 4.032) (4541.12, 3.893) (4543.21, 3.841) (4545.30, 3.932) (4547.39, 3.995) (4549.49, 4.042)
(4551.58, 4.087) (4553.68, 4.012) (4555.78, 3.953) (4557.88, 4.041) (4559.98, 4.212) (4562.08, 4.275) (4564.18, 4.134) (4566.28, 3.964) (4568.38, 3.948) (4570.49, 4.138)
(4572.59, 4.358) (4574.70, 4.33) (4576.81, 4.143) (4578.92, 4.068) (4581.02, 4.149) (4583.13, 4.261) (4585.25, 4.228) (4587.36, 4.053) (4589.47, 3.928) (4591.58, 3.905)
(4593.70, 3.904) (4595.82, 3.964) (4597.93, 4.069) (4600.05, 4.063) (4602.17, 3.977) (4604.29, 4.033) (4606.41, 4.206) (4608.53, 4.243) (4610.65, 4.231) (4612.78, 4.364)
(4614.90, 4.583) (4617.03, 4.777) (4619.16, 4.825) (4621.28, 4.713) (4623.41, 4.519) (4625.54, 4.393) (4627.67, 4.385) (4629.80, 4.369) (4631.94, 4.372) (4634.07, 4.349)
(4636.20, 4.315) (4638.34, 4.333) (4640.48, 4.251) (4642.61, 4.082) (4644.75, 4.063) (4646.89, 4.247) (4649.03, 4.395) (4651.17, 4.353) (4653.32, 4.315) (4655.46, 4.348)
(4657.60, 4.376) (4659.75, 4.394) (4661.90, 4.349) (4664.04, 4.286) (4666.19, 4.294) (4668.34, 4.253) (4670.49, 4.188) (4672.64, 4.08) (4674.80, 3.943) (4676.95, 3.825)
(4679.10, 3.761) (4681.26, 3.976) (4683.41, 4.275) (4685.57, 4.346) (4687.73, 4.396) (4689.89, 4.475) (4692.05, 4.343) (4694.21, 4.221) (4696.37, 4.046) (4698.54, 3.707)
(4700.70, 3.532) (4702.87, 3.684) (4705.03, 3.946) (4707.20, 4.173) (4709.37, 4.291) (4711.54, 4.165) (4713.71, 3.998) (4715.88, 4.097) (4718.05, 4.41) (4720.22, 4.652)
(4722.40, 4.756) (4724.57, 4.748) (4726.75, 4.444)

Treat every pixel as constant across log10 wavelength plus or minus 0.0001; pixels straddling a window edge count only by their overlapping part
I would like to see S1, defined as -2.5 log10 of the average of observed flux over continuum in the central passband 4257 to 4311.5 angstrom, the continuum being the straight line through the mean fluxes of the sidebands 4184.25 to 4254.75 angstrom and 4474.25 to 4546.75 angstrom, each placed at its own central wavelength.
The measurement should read 0.16 mag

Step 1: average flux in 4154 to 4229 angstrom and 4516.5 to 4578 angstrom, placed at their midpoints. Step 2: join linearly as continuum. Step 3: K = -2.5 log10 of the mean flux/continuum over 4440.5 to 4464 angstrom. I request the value 0.051 mag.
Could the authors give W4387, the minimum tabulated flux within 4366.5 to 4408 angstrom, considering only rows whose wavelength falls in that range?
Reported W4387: 2.934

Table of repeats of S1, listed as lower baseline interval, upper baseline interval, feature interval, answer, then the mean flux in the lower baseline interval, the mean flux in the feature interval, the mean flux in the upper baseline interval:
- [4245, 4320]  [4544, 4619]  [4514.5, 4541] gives -0.03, 2.92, 4.04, 4.14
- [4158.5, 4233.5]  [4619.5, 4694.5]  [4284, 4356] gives 0.10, 2.97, 3.03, 4.28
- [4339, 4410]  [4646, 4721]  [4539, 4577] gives -0.07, 3.3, 4.07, 4.17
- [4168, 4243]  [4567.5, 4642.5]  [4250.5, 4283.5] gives 0.07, 3.03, 3.01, 4.25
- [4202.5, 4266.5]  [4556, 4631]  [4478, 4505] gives -0.01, 3.14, 3.97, 4.22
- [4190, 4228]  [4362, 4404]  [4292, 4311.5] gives 0.23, 3.08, 2.59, 3.32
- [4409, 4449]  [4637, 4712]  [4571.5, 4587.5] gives -0.05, 3.75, 4.21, 4.16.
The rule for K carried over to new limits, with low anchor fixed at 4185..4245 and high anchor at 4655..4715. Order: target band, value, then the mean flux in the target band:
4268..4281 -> 0.10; 2.93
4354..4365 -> 0.06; 3.24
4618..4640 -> -0.12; 4.45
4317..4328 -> 0.05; 3.19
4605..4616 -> -0.09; 4.32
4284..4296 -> 0.17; 2.79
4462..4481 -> -0.01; 3.7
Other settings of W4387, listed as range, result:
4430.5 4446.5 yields 3.395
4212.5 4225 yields 2.875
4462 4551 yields 3.442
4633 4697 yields 3.761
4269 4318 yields 2.272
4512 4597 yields 3.773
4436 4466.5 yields 3.106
